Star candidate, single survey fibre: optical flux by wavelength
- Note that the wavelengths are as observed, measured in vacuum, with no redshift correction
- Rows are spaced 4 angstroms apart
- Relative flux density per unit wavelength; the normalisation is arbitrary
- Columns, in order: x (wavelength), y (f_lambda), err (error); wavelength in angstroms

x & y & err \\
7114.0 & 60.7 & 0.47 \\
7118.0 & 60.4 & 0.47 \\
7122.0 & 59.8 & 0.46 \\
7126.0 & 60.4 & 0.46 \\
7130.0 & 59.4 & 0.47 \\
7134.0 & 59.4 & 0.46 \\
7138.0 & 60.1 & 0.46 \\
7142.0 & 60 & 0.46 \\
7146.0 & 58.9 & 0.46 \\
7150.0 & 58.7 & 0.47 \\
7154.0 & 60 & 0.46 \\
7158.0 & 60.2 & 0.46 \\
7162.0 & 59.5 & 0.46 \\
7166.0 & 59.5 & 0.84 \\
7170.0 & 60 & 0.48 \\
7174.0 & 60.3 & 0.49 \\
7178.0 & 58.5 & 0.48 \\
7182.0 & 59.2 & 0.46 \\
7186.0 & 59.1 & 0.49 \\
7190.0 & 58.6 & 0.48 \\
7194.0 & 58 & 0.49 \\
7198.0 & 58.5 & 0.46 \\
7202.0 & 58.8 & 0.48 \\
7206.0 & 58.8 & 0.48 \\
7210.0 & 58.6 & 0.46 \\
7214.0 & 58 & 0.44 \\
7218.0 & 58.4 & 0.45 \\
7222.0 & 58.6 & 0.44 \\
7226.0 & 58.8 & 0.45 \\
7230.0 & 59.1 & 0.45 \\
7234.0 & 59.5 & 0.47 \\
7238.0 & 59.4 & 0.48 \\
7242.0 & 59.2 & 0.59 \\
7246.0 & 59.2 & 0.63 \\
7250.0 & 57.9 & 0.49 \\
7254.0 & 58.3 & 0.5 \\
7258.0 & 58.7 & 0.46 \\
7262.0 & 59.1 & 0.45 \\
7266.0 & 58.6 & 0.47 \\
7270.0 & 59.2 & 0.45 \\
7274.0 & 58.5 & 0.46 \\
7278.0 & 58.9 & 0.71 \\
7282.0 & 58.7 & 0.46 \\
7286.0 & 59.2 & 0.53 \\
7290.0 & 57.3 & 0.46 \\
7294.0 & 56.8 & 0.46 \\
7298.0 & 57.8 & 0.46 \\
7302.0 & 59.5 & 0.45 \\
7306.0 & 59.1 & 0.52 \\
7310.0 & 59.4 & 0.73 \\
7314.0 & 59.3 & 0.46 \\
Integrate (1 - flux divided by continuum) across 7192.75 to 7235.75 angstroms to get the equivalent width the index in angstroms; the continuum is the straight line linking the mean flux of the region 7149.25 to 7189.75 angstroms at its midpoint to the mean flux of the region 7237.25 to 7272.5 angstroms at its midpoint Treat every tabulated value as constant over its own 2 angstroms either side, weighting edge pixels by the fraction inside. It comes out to 0.4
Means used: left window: 59.5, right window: 58.8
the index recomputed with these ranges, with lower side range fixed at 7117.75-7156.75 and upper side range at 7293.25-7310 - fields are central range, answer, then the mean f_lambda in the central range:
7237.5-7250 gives -0.02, 59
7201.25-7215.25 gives 0.15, 58.6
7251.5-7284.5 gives 0.02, 58.7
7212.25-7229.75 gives 0.17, 58.5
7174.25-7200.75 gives 0.26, 58.8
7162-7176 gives -0.09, 59.9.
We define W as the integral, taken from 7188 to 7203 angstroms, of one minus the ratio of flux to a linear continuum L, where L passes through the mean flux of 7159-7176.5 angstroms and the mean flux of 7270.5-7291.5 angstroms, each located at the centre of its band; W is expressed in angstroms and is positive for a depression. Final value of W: 0.3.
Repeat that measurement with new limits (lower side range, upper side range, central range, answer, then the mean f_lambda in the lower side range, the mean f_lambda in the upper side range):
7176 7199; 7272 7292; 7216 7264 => -0.2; 58.7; 58.5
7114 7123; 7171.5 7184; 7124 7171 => 0.1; 60.3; 59.4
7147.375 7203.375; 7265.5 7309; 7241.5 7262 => 0.0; 59.2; 58.5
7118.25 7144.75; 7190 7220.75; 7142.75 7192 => -0.2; 59.9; 58.5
